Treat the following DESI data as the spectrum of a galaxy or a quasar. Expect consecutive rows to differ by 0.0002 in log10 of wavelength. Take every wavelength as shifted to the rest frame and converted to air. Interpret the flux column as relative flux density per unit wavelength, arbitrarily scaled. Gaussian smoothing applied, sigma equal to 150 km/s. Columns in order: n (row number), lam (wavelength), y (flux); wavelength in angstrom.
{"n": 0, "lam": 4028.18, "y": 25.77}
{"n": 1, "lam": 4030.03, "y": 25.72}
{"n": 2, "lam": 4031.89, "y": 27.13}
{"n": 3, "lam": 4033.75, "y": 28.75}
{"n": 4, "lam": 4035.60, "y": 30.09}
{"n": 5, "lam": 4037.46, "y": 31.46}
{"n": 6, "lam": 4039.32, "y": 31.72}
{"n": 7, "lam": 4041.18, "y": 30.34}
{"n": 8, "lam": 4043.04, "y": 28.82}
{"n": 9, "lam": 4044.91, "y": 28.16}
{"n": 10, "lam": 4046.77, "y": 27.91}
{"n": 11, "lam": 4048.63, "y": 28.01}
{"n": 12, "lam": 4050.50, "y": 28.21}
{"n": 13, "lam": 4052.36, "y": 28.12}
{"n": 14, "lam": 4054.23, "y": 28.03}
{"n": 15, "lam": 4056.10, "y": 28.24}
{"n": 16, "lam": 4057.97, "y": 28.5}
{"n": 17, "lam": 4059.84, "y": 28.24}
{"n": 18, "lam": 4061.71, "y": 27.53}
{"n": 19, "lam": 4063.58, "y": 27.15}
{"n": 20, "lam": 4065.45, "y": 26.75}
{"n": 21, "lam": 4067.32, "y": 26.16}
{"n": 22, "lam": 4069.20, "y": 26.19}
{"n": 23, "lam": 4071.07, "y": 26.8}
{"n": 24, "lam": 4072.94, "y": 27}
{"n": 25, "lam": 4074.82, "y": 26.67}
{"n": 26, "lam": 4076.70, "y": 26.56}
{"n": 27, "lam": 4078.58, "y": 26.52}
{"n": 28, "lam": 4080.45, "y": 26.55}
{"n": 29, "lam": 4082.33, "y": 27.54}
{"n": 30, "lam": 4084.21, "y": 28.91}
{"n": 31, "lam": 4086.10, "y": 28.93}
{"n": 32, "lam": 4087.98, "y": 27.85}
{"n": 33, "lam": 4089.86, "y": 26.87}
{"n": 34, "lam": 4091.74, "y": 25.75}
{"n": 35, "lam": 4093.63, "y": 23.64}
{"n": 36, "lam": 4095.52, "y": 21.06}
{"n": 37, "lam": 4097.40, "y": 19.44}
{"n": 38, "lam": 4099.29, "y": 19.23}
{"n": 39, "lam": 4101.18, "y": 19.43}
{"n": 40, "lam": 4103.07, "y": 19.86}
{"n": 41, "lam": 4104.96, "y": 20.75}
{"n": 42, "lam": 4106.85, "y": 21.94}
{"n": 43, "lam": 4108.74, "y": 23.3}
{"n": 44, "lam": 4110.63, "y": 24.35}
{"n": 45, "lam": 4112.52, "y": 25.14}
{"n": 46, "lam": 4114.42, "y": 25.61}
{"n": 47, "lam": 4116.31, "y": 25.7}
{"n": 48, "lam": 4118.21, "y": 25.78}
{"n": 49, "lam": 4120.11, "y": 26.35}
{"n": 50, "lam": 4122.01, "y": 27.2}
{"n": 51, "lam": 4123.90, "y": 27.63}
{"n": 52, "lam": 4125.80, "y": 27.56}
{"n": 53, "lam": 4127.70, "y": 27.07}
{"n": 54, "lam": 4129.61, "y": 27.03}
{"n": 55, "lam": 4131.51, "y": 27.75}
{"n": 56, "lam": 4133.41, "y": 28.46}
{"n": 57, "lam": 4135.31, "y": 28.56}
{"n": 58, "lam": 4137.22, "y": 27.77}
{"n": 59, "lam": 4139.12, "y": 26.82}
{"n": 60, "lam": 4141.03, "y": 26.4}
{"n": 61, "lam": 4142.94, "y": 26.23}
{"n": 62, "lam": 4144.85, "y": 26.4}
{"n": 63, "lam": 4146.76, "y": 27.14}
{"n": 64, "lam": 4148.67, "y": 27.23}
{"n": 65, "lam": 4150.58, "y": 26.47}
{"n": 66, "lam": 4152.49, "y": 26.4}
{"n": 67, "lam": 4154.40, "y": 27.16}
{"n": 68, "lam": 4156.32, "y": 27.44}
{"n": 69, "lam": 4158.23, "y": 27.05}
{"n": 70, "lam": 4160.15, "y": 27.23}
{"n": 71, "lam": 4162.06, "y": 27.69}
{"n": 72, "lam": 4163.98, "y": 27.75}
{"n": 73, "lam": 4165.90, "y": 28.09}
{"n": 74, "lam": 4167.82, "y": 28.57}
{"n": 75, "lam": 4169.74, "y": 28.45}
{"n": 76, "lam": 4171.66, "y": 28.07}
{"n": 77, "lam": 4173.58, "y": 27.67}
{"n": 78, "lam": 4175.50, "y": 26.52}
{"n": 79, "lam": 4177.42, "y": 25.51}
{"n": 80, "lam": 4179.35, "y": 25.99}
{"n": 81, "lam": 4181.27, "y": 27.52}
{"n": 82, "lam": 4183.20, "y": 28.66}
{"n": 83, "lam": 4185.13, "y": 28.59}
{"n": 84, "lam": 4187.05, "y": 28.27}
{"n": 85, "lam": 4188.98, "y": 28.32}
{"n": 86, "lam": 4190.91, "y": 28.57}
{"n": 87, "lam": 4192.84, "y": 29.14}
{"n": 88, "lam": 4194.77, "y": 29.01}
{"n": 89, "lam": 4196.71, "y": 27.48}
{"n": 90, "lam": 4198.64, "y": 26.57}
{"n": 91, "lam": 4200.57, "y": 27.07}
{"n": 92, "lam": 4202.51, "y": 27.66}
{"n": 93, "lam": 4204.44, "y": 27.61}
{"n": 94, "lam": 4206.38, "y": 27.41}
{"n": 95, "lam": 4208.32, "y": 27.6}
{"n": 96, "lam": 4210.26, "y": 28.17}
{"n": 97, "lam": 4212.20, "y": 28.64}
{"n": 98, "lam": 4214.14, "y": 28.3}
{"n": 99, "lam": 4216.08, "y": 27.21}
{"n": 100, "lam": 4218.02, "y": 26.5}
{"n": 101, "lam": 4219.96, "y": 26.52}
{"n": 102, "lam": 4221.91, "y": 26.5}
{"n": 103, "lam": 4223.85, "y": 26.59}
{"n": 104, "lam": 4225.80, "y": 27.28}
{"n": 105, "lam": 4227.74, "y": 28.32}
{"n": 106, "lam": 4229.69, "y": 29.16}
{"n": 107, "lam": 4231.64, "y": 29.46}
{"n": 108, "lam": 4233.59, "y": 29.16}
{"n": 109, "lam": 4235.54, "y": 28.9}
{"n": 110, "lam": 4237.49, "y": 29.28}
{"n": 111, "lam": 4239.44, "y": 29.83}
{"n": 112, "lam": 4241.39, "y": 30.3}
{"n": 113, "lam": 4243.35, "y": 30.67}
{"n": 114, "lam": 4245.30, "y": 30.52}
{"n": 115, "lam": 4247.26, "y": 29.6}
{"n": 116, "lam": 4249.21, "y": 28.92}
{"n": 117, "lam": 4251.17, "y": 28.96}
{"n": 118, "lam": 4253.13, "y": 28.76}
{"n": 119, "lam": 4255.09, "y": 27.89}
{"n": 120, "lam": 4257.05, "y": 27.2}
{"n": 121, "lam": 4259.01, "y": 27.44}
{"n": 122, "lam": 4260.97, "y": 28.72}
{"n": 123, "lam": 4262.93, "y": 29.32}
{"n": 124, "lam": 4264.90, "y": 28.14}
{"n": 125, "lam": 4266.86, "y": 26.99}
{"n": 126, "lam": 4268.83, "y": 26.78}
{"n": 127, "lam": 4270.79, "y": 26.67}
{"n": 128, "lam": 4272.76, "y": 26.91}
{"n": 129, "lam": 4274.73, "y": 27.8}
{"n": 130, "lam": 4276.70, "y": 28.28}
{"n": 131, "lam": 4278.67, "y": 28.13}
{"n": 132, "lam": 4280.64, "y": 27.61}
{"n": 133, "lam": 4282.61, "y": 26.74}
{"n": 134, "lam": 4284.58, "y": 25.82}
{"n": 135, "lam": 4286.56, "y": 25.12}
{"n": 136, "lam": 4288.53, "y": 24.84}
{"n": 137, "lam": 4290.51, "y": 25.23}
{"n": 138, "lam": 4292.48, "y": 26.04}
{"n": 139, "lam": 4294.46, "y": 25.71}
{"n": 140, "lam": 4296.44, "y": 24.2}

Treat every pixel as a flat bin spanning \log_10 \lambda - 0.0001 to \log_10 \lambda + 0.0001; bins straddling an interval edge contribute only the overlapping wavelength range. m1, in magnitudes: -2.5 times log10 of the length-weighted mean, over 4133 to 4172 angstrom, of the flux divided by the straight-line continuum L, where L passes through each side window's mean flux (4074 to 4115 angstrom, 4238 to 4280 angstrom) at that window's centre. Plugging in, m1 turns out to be -0.06 mag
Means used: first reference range 24.3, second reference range 28.5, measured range 27.4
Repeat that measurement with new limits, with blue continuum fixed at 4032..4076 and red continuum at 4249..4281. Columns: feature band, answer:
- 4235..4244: -0.07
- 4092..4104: 0.33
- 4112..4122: 0.09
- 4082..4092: 0.01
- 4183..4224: 0.01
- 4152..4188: 0.02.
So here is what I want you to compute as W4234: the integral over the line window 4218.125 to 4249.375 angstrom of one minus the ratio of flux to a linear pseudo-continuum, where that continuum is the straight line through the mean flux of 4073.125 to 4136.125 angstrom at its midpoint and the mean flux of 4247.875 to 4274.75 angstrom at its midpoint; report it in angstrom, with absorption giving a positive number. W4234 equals -1.5 angstrom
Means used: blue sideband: 25.3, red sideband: 27.9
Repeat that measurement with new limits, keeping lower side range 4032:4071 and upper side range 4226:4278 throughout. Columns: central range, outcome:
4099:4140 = 4.6 angstrom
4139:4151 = 0.8 angstrom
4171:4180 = 0.6 angstrom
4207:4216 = 0.2 angstrom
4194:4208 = 0.5 angstrom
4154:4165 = 0.4 angstrom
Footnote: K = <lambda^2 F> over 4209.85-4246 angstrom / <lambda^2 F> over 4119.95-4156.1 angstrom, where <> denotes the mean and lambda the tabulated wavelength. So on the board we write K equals 1.1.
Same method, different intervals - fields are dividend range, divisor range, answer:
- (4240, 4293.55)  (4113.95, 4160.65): 1.09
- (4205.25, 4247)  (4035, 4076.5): 1.10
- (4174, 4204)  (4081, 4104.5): 1.21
